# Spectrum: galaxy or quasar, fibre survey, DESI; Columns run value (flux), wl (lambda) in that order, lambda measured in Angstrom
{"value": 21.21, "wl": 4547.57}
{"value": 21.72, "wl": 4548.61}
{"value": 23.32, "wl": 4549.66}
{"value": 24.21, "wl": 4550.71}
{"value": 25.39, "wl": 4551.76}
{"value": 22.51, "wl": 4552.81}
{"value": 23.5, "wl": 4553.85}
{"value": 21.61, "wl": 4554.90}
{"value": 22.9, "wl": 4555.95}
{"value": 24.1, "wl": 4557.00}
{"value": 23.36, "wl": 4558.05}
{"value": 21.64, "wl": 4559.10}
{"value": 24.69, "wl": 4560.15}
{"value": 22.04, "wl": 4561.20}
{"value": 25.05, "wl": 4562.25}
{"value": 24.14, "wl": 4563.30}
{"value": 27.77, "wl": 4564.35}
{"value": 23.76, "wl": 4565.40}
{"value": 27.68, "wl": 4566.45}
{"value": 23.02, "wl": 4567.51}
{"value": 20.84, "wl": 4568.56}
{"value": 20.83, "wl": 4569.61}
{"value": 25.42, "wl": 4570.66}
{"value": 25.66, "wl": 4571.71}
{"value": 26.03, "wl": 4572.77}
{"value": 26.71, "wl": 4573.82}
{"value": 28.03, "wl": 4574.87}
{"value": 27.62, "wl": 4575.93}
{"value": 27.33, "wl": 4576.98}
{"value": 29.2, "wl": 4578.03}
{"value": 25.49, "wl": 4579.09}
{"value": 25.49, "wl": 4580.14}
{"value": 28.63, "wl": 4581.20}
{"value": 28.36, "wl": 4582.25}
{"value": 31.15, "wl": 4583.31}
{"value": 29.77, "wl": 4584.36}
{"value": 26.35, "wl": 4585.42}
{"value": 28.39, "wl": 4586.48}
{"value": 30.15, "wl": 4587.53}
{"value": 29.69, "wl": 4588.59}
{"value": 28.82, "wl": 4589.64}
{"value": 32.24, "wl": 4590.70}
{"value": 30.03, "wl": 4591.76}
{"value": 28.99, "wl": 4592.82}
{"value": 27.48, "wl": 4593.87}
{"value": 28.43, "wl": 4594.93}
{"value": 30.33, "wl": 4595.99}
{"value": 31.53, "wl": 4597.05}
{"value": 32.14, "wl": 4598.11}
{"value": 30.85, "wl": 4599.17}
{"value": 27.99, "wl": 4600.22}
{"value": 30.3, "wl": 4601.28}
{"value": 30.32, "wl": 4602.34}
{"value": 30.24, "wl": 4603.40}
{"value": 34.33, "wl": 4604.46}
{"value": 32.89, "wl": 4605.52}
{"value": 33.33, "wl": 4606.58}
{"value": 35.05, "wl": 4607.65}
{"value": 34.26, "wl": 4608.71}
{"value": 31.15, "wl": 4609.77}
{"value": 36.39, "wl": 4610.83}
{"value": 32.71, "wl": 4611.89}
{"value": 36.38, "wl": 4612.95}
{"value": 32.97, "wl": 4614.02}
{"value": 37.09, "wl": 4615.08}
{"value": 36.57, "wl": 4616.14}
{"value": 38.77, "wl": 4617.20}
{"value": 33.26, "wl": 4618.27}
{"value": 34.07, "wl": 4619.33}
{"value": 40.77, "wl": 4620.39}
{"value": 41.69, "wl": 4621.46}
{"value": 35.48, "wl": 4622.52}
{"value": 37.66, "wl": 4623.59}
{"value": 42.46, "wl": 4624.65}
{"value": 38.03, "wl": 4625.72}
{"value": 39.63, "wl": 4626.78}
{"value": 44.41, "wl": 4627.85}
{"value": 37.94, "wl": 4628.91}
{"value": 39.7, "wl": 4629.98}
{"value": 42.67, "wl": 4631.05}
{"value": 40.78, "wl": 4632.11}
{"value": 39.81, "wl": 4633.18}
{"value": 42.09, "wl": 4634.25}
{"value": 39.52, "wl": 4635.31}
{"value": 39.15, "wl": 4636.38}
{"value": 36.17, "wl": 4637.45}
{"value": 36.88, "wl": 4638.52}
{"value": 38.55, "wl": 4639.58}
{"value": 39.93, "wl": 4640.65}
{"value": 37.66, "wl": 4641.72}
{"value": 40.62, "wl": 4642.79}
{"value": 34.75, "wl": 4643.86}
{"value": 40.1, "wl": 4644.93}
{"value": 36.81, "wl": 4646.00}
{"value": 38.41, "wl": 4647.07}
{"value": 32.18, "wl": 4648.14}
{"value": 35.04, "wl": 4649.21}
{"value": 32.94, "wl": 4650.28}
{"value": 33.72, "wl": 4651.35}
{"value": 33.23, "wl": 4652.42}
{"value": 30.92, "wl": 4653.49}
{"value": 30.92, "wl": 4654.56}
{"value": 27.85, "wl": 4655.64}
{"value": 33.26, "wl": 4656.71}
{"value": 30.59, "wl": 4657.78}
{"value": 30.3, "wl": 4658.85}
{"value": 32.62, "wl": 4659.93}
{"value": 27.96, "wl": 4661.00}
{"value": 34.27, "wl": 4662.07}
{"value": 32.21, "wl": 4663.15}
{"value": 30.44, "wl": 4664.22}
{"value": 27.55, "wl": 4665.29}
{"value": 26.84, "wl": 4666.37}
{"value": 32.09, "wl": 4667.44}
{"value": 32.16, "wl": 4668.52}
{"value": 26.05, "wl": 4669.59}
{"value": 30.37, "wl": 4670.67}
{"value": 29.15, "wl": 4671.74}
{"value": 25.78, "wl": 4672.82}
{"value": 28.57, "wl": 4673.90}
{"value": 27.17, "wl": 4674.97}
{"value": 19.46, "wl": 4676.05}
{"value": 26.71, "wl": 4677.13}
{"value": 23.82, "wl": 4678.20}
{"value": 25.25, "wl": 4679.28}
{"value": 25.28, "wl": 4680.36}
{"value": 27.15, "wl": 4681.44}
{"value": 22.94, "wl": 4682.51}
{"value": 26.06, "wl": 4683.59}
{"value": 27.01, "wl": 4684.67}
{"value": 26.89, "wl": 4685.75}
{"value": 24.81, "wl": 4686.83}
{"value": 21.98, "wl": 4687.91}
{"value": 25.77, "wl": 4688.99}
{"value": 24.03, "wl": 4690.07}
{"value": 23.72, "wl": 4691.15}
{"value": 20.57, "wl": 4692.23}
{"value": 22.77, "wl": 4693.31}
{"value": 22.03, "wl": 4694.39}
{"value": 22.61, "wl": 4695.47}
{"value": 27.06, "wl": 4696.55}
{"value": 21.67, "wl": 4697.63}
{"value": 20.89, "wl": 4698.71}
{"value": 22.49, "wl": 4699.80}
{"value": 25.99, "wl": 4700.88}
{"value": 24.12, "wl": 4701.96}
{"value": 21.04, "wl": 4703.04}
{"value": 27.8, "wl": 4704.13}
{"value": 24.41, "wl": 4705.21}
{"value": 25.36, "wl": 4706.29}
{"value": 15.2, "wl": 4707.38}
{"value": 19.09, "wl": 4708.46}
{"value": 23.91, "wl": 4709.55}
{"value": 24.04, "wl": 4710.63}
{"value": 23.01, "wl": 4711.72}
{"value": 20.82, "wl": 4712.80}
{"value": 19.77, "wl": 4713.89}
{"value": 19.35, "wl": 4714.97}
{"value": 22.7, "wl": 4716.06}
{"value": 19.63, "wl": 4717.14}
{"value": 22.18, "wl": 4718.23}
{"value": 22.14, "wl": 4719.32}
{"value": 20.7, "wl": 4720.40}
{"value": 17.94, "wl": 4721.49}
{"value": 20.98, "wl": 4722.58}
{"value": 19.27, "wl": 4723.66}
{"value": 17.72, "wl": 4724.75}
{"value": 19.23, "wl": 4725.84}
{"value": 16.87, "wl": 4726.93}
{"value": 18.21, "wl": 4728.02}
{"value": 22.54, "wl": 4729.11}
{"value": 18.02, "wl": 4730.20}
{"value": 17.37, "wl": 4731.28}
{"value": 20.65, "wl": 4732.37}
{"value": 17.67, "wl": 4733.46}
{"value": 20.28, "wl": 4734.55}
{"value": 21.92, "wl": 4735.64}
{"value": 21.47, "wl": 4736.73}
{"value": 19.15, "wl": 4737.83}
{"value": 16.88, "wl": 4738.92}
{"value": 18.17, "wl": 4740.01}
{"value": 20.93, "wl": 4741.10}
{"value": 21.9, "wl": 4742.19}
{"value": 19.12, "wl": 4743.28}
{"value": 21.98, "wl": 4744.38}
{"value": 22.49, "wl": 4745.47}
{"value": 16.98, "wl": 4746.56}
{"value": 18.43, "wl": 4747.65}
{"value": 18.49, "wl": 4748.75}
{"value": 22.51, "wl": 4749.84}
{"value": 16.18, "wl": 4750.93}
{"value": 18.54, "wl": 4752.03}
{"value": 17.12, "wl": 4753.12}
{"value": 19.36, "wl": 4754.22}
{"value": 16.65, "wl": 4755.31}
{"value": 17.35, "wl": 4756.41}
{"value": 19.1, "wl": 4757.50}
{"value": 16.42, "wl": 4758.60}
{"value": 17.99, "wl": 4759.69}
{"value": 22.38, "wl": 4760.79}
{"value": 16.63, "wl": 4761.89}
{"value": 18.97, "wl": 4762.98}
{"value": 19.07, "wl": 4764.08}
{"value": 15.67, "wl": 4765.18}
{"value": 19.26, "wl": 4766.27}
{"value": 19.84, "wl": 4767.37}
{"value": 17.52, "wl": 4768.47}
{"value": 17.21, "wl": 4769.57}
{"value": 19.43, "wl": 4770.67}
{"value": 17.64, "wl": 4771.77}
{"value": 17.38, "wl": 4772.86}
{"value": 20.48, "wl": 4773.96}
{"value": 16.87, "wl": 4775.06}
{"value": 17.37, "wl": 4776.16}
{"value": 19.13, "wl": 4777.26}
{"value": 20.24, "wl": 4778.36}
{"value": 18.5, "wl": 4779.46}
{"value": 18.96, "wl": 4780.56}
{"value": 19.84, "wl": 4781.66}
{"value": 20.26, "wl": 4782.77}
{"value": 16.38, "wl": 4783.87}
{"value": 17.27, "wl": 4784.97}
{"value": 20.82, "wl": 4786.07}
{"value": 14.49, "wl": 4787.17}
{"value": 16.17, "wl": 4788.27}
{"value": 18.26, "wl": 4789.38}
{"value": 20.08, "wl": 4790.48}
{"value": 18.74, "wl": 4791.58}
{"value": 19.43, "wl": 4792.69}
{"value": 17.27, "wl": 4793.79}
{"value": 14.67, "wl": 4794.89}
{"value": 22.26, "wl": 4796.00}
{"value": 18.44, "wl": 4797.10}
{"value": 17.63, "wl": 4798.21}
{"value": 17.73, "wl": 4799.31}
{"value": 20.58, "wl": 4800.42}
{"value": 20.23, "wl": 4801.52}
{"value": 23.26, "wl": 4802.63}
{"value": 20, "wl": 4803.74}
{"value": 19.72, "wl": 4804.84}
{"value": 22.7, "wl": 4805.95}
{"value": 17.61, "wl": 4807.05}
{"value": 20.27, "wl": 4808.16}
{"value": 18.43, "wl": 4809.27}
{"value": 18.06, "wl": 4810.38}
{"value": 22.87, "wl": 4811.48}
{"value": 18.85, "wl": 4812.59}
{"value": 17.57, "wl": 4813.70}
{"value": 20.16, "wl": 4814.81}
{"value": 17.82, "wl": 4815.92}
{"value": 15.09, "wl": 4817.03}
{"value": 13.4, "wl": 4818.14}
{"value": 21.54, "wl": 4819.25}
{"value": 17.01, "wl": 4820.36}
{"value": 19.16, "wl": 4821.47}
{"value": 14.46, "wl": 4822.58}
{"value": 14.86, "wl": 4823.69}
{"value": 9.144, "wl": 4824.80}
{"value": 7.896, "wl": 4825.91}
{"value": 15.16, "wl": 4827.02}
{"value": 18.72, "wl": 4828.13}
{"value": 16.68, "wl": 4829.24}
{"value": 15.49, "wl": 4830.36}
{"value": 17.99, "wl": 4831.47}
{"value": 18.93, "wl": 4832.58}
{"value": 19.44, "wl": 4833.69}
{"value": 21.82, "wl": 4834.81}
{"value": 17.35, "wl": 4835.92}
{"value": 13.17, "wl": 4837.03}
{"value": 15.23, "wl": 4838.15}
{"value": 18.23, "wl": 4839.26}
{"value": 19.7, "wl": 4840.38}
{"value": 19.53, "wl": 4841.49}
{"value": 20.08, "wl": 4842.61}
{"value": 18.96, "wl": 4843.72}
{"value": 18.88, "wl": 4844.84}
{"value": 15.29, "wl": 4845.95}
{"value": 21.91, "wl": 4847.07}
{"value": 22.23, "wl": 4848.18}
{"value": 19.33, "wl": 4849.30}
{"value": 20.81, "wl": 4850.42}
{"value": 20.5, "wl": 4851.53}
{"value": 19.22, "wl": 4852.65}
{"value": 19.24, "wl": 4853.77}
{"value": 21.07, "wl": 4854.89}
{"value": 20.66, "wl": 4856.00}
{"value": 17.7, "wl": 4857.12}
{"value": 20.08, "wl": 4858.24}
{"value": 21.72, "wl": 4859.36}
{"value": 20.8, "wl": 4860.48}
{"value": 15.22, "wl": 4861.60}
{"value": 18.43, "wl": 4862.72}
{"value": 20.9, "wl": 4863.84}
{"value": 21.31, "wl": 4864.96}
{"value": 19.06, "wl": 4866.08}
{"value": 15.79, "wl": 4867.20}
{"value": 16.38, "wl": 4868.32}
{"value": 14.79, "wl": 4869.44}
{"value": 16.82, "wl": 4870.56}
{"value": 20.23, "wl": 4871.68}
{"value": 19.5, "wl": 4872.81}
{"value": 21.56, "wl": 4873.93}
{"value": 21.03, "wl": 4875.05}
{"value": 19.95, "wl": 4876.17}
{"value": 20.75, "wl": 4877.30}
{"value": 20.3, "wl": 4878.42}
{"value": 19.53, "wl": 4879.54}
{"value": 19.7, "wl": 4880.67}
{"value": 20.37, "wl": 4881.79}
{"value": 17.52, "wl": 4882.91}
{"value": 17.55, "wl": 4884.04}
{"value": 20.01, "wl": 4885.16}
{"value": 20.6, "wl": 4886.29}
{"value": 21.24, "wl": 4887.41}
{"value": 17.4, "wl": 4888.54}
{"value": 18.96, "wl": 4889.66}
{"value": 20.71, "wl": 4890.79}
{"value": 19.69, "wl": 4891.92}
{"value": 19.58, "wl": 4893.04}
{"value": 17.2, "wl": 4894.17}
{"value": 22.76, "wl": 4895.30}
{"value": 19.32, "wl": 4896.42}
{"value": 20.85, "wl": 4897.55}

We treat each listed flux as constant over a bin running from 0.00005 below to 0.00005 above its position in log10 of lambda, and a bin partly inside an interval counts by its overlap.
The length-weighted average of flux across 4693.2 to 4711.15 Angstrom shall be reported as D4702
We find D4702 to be 23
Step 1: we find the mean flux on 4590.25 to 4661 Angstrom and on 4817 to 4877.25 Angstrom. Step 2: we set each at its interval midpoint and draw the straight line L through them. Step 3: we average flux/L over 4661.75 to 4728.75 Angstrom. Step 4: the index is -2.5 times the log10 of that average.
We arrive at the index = 0.24 mag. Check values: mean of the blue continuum 35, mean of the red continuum 18.2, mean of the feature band 23.9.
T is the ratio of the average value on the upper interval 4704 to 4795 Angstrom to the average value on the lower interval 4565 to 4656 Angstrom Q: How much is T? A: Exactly 0.6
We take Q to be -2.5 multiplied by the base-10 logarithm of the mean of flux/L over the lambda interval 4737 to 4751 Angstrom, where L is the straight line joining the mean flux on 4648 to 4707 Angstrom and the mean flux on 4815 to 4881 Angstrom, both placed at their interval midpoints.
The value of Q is 0.20 mag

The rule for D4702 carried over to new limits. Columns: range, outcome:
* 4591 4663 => 35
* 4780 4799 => 18.3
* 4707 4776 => 19.3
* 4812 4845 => 17.1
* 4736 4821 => 18.8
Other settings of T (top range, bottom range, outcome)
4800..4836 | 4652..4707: 0.67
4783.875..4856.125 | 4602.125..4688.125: 0.55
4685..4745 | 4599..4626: 0.61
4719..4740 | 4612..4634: 0.50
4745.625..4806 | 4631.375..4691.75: 0.60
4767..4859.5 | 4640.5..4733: 0.71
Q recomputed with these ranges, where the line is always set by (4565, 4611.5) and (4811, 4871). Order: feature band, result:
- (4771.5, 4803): 0.10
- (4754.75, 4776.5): 0.17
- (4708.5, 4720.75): 0.09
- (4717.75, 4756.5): 0.16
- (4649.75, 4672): -0.19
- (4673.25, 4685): -0.01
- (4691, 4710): 0.06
